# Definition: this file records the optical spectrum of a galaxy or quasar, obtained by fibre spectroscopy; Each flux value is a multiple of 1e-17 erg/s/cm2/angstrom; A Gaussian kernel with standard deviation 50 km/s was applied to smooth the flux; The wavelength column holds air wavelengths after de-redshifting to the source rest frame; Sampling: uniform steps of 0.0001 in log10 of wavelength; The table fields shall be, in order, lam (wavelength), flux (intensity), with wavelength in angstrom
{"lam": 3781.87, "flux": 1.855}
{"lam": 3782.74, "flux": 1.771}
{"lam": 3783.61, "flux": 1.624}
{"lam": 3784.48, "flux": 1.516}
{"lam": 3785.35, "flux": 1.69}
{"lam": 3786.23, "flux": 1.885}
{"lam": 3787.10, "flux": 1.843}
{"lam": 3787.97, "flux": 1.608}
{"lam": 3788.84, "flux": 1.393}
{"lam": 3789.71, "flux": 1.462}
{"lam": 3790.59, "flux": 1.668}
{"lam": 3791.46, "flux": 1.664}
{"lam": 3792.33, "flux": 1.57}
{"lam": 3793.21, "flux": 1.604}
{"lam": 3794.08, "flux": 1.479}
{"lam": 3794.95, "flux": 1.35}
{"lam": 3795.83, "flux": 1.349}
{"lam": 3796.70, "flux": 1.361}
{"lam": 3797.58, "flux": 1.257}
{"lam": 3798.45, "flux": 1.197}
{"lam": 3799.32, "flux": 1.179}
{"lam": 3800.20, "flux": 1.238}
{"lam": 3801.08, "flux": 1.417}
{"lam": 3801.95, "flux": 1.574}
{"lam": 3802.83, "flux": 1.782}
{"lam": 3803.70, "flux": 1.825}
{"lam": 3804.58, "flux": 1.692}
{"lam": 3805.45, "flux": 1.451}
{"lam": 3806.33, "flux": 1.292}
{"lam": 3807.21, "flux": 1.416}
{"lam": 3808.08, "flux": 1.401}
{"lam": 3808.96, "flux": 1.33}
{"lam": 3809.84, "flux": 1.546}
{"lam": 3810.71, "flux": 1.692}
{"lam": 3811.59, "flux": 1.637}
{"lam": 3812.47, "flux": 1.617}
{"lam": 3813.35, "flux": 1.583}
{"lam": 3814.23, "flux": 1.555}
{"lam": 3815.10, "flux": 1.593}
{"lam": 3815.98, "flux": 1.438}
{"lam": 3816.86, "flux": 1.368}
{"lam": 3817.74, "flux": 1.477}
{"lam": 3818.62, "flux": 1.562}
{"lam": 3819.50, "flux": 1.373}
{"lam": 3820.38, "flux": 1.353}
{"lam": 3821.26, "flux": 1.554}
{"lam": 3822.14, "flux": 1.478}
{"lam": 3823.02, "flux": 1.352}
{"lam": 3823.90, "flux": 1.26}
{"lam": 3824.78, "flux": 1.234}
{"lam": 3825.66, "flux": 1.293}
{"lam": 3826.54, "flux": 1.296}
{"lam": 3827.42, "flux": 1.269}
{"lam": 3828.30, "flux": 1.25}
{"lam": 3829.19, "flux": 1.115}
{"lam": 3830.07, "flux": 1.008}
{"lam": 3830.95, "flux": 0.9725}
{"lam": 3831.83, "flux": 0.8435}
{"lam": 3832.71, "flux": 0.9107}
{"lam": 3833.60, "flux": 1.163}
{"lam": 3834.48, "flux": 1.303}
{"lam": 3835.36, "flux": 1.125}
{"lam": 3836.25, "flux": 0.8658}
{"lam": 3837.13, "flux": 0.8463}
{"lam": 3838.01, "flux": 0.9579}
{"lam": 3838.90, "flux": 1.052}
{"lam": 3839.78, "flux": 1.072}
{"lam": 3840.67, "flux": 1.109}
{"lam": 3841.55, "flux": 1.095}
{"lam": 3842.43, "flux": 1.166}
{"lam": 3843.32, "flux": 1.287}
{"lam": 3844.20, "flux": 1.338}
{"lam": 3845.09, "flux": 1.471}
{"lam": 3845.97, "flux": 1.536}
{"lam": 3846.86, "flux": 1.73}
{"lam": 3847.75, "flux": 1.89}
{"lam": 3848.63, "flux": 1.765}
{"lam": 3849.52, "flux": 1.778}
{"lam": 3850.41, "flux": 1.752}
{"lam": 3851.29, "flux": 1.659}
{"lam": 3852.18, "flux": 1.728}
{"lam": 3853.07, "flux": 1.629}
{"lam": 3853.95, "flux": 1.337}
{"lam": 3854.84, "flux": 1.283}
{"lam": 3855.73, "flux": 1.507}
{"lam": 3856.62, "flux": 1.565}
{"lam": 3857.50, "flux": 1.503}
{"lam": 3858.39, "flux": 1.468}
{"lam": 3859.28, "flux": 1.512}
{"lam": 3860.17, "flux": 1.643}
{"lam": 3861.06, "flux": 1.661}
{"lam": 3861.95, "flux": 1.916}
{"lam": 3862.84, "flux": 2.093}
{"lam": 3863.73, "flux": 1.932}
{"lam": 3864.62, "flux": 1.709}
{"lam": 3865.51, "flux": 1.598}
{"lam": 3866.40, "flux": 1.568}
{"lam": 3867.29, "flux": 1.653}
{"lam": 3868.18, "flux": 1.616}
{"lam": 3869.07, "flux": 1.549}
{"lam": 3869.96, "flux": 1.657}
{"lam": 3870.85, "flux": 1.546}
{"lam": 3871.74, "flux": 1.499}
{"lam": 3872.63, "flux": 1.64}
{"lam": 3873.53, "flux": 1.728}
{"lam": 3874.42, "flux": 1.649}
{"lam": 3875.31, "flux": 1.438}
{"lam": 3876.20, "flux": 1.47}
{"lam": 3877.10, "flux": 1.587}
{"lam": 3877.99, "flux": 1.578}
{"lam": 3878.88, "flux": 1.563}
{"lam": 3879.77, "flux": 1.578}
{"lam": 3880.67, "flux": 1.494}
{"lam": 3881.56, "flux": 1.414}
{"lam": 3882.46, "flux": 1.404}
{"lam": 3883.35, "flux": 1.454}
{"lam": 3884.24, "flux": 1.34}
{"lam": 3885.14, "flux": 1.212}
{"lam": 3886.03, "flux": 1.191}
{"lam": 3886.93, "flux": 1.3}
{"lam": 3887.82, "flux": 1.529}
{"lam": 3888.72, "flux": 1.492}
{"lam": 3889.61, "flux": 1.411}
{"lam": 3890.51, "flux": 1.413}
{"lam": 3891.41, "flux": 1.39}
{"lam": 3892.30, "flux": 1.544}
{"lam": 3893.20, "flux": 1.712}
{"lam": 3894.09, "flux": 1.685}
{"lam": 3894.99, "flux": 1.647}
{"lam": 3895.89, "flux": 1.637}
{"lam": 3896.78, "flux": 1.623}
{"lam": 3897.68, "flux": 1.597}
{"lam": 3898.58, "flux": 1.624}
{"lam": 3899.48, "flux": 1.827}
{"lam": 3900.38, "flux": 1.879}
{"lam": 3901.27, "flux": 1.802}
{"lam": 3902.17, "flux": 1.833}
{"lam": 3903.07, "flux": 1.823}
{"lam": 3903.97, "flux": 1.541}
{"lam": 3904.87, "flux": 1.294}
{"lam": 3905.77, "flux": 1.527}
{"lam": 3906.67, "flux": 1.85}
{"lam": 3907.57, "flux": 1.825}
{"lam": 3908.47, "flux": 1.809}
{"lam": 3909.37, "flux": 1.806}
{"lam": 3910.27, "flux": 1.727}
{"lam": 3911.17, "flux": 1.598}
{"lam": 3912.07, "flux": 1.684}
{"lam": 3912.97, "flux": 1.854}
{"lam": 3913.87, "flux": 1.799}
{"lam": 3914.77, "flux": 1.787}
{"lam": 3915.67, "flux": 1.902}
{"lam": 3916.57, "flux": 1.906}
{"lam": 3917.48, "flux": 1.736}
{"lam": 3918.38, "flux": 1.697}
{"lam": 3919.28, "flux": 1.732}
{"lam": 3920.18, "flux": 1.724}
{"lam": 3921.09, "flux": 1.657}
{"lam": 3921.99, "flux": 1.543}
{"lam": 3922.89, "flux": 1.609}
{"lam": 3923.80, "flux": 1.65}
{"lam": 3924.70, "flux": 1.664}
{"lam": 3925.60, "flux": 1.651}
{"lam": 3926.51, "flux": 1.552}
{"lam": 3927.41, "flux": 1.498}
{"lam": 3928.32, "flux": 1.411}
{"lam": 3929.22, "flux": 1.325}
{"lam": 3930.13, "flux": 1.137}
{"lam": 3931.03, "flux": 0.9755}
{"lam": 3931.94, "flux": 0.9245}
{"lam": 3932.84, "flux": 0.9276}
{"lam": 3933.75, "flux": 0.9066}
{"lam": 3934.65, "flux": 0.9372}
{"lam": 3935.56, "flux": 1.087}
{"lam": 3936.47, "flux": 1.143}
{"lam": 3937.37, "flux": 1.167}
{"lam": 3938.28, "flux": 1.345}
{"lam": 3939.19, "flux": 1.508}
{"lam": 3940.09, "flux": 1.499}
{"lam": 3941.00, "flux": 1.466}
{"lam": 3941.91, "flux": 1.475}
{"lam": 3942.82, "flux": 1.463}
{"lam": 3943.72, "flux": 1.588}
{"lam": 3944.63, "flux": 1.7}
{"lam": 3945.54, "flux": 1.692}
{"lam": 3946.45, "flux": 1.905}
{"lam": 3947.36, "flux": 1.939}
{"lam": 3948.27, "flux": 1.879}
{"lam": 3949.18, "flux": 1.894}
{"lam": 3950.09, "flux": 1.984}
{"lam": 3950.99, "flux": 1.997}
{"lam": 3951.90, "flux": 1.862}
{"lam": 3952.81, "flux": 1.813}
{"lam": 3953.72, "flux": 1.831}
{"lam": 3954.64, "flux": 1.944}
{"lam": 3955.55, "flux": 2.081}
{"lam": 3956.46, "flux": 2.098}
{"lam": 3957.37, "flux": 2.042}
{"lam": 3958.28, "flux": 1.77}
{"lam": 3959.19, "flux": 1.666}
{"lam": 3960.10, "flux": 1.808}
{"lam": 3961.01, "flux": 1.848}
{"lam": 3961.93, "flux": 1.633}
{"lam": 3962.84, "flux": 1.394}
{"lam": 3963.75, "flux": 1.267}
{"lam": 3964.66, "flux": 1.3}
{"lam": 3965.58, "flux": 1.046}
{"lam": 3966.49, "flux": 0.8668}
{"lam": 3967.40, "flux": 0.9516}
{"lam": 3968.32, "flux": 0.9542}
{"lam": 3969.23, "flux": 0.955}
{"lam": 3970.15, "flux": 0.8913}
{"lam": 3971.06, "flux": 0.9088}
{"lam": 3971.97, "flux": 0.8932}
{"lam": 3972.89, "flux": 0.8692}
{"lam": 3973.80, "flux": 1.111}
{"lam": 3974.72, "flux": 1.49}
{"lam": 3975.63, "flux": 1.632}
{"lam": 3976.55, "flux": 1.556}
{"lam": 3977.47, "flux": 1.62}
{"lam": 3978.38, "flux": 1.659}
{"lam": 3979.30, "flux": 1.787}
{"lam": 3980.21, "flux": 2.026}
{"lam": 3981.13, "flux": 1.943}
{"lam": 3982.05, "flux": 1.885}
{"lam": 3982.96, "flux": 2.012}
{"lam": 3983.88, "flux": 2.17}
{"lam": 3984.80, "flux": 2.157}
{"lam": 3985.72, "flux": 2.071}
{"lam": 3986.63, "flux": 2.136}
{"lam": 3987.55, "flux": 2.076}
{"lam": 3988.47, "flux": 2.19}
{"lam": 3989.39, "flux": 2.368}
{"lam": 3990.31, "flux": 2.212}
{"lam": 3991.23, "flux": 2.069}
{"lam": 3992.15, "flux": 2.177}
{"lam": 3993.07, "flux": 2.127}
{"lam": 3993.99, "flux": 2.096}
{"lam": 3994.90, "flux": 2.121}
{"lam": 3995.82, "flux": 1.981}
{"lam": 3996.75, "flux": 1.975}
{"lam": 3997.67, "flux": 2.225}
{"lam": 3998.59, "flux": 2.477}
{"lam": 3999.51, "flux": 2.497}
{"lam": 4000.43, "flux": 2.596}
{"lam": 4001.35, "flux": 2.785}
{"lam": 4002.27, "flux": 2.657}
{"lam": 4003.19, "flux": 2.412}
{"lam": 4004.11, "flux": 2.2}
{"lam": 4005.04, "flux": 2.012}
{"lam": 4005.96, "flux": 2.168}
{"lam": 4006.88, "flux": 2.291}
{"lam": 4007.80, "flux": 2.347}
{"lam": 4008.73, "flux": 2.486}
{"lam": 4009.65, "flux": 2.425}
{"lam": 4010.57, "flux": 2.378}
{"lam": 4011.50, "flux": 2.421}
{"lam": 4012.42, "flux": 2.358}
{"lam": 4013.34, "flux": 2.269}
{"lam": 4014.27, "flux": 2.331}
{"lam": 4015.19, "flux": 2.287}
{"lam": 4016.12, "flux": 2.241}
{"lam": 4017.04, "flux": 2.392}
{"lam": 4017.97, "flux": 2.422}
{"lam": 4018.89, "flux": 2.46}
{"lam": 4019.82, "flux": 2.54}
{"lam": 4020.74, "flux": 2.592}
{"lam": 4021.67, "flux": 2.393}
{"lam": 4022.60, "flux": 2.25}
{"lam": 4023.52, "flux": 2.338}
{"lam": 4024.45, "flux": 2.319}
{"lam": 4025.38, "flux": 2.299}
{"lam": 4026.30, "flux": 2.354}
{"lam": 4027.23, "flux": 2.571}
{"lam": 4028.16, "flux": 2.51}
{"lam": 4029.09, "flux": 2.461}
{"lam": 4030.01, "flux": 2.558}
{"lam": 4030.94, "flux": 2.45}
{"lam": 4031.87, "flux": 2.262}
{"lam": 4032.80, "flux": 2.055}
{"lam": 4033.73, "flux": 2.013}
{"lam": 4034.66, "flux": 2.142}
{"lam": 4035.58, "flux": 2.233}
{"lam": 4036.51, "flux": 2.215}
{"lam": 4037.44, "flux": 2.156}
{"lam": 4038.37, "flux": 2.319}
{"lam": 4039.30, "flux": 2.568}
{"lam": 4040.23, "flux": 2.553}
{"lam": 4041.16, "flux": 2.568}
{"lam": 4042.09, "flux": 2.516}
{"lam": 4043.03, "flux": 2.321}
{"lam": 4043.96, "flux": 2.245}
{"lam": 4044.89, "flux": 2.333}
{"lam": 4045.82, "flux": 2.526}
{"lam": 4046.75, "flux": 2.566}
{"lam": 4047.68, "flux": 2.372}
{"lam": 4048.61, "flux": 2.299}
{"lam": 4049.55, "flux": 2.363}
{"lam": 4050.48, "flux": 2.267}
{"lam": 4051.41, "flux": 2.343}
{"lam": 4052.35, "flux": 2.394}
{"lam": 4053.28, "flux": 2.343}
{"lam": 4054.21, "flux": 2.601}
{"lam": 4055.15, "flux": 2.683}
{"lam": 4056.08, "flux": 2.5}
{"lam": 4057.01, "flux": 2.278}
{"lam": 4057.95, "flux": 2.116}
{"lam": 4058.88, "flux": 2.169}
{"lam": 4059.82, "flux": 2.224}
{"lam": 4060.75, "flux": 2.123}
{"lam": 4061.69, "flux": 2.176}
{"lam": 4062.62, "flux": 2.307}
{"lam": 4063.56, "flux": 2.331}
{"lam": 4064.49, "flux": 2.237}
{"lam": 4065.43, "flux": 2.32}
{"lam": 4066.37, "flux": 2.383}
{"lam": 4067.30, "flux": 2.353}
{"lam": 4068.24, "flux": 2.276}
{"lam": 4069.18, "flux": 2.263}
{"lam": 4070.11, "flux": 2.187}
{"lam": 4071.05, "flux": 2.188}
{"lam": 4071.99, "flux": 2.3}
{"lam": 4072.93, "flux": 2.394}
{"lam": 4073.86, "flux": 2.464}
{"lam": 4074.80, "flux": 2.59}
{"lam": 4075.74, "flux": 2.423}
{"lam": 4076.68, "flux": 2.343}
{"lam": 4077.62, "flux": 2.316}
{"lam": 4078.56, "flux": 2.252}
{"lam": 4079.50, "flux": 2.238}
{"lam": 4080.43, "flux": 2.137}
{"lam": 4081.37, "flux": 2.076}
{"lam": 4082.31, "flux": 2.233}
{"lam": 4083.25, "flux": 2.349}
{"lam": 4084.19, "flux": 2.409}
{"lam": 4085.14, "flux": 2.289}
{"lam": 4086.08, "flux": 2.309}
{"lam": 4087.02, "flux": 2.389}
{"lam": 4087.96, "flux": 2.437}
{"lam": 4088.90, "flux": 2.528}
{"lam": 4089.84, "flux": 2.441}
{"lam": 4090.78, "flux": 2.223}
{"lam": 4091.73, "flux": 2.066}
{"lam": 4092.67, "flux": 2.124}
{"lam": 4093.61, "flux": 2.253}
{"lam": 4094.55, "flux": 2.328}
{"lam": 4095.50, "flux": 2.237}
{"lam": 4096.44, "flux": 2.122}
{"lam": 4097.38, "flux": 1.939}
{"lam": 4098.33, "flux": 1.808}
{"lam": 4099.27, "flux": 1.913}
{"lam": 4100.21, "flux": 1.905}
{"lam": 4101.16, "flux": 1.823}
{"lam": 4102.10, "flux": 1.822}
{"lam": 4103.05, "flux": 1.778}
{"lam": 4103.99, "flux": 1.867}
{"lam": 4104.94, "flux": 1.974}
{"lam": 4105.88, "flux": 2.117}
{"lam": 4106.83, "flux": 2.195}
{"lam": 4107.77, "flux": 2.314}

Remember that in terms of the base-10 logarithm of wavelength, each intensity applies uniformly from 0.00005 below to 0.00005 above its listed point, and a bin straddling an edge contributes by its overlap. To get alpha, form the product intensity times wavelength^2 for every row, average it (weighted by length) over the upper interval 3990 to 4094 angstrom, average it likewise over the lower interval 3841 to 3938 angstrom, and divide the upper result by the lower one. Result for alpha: 1.62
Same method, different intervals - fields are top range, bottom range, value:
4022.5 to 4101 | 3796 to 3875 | 1.79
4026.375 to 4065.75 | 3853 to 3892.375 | 1.67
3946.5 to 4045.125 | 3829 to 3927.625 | 1.41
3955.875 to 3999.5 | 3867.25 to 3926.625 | 1.11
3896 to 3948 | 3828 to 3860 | 1.23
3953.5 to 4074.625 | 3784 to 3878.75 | 1.60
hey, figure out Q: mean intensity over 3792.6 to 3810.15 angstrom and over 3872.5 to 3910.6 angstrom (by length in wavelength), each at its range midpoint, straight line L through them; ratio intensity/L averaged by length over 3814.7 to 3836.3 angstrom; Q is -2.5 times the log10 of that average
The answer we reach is 0.17 mag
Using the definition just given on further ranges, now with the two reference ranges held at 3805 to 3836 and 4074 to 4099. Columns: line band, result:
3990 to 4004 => -0.17 mag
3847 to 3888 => -0.05 mag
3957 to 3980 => 0.33 mag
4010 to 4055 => -0.15 mag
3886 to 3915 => -0.02 mag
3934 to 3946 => 0.26 mag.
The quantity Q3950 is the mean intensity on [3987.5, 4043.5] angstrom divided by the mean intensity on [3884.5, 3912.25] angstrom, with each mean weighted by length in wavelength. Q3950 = 1.45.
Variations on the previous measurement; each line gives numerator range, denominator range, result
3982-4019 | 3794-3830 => 1.60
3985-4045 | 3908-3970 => 1.49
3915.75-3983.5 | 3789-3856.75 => 1.09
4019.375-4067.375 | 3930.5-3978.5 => 1.62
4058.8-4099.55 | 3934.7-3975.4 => 1.51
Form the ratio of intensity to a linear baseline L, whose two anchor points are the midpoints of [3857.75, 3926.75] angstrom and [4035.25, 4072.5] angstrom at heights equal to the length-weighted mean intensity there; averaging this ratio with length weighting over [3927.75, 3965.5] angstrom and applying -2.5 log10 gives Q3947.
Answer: 0.207 mag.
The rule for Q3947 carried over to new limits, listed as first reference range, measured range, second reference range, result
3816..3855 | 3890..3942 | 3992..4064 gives 0.12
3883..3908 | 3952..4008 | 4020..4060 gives 0.12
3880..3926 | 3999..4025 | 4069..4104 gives -0.21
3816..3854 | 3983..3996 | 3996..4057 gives 0.02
